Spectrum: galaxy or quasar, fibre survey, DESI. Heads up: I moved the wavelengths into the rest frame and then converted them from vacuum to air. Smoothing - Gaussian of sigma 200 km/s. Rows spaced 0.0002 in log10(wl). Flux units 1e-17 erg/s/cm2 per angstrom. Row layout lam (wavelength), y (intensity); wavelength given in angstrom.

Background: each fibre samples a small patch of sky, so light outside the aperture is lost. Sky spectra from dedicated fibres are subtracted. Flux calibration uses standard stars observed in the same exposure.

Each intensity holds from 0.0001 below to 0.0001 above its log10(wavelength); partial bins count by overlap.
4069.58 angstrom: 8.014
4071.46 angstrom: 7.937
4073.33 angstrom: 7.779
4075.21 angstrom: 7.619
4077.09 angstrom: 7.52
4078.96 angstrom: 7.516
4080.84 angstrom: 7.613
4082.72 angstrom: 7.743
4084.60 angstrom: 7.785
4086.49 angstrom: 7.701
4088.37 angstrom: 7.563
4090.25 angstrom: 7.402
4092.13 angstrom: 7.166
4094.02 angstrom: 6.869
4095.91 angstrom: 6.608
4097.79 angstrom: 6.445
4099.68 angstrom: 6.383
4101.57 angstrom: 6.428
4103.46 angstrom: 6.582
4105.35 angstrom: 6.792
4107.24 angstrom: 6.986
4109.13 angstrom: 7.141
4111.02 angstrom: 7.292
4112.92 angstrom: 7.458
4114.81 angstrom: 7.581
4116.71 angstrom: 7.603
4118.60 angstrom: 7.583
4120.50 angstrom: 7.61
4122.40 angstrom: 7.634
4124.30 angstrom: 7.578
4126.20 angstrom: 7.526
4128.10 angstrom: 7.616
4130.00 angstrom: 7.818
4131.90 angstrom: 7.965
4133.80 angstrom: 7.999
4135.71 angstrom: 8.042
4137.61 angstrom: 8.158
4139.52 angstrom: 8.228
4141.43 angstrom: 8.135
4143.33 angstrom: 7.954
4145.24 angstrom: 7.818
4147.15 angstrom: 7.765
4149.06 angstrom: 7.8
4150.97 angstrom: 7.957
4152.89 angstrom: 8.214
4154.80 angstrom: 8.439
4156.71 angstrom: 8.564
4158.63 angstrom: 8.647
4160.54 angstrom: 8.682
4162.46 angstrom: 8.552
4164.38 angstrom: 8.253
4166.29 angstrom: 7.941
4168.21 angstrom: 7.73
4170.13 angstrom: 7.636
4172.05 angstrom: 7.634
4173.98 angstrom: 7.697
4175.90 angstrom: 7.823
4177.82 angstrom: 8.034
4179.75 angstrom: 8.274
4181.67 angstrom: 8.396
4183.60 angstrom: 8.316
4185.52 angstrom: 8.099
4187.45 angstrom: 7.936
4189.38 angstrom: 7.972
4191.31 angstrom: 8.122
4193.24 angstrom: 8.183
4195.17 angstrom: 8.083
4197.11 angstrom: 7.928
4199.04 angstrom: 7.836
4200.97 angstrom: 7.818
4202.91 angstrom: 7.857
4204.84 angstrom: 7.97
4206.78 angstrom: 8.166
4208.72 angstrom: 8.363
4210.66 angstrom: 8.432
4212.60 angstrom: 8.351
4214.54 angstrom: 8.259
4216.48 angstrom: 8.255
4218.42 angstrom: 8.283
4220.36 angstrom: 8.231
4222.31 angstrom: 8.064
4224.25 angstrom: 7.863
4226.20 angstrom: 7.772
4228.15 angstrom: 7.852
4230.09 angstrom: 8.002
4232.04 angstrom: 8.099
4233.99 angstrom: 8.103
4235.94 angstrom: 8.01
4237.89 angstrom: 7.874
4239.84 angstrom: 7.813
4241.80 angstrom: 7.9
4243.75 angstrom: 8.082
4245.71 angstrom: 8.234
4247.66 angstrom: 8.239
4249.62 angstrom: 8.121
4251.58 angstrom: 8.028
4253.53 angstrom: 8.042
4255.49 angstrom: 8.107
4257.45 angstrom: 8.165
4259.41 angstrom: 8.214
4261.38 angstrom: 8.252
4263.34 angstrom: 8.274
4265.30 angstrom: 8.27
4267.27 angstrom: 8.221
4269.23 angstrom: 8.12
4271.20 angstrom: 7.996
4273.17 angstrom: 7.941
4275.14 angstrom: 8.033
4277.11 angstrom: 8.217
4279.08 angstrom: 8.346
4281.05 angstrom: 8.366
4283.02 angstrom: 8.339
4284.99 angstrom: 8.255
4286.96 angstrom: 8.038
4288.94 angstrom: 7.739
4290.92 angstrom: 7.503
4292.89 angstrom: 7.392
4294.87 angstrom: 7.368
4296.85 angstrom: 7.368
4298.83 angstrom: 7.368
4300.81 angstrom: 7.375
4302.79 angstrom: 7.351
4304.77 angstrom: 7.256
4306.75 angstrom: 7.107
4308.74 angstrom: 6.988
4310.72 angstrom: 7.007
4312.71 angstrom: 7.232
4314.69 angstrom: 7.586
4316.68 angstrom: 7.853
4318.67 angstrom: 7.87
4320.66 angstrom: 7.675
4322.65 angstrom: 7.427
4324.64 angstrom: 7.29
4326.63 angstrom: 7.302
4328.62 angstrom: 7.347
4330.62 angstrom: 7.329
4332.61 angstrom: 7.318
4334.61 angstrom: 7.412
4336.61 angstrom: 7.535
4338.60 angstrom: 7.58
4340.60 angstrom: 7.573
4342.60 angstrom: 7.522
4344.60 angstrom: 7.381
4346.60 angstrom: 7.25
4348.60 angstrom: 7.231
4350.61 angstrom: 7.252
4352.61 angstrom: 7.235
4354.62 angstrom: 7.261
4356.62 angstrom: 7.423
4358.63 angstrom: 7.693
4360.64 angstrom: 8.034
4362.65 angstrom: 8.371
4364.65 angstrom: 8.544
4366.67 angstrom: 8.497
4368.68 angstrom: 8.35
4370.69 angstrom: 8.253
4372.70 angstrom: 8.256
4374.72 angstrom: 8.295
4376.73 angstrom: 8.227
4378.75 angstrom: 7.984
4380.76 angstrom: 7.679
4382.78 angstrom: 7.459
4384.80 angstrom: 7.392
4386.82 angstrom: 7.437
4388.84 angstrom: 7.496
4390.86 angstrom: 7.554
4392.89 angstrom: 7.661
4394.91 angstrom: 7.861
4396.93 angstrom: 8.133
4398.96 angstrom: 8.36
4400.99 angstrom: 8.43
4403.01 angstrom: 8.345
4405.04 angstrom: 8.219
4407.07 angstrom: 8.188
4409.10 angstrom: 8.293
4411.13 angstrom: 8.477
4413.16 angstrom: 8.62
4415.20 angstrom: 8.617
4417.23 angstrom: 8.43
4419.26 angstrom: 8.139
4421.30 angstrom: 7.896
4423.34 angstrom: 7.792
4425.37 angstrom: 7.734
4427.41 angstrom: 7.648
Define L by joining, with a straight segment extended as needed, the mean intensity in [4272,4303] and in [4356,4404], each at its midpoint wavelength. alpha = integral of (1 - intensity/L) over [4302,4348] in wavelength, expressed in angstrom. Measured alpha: 2.9 angstrom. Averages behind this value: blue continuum 7.82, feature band 7.4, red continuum 7.99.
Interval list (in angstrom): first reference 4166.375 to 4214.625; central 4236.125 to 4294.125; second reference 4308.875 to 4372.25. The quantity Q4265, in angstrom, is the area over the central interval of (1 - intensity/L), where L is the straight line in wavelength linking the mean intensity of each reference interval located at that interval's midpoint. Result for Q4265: -1.88 angstrom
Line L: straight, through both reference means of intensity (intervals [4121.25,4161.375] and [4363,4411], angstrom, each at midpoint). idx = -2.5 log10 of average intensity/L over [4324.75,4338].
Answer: 0.09 mag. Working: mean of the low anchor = 8.02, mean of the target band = 7.38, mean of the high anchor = 8.05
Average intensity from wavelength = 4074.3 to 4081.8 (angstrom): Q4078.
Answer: 7.57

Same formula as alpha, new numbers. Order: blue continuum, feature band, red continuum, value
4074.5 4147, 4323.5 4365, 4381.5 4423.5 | 2.2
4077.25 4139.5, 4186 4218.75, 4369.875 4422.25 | -2.1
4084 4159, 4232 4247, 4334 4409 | -0.6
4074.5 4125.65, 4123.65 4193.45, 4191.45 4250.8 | -3.5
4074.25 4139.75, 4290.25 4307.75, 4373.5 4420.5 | 1.1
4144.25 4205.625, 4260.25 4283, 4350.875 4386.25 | -0.6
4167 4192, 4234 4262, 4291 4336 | -1.5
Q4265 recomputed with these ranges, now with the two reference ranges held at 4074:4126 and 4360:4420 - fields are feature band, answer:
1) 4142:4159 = -1.6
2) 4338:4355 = 1.3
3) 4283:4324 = 1.9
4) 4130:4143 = -1.2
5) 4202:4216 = -1.1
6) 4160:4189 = -2.2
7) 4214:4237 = -1.3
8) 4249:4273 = -1.2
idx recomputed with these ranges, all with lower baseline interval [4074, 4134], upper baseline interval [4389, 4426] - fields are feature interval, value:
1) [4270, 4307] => 0.01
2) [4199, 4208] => -0.05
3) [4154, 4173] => -0.10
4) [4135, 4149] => -0.08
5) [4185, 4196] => -0.07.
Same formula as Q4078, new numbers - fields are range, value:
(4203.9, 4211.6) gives 8.23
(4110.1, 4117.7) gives 7.48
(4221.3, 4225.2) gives 7.96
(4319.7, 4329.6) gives 7.41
